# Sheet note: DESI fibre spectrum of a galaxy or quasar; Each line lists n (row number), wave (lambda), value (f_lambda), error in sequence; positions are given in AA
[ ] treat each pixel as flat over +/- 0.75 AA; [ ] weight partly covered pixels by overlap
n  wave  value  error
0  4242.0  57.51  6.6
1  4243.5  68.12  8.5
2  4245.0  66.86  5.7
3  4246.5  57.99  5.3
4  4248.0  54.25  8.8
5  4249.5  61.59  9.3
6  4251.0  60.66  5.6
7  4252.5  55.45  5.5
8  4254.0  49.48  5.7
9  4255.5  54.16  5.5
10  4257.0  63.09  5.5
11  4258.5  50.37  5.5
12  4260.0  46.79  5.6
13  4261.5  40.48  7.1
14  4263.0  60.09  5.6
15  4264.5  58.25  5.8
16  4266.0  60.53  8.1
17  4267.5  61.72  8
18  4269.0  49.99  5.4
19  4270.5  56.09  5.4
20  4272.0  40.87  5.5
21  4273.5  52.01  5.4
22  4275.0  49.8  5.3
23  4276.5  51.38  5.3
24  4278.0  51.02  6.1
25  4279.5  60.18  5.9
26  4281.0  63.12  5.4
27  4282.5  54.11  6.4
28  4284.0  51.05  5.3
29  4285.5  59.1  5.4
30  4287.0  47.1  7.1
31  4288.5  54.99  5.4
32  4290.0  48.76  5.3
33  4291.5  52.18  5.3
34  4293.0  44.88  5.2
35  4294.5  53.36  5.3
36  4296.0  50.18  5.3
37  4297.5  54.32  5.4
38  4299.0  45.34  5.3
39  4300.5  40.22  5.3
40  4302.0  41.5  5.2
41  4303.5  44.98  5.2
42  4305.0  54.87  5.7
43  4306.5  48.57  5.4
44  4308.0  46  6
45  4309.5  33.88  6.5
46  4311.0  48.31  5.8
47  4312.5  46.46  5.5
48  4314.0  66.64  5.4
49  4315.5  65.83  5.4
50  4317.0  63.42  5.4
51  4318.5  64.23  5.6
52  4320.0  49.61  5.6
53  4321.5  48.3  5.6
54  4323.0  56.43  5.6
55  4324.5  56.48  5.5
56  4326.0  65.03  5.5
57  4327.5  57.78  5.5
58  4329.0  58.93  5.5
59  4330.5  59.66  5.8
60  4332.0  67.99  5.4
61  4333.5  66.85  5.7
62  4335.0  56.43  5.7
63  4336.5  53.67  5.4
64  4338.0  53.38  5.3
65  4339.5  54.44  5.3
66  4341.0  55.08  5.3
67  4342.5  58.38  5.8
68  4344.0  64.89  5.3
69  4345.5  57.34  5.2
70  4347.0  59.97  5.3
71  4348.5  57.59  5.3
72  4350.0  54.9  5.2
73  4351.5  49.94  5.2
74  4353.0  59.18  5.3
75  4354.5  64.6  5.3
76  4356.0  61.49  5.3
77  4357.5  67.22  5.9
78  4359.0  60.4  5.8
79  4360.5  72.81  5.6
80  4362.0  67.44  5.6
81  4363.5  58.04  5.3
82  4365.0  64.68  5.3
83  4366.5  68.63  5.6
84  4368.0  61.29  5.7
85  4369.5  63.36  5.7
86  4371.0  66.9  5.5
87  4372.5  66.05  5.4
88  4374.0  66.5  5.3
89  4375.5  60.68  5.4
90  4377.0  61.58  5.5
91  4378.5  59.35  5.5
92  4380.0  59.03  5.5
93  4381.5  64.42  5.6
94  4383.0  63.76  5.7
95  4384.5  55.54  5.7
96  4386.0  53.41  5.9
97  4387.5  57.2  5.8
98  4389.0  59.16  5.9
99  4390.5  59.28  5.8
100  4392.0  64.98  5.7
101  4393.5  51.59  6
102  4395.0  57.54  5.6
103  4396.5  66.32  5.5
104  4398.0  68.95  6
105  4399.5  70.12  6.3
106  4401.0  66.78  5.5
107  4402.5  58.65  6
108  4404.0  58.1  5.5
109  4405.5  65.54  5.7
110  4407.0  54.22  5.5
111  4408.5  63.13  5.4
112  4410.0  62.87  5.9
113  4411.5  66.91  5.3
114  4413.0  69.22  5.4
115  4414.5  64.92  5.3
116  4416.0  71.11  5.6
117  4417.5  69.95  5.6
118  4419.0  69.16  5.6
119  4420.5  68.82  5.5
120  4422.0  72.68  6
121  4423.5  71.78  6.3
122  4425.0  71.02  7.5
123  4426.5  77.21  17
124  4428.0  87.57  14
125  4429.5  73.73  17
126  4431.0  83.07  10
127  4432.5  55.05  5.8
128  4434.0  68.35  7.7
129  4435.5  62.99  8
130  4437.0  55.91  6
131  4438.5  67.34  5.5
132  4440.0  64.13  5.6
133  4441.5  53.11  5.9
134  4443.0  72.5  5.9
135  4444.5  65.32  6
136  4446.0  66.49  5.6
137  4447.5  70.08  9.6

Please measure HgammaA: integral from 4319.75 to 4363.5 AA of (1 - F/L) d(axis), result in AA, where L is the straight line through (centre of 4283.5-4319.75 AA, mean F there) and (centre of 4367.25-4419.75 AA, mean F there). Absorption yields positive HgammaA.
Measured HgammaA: -2.4 AA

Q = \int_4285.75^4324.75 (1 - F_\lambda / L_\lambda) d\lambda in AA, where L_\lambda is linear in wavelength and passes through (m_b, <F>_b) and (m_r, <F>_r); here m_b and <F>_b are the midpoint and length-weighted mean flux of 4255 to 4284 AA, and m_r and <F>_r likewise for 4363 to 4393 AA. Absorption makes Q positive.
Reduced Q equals 3.7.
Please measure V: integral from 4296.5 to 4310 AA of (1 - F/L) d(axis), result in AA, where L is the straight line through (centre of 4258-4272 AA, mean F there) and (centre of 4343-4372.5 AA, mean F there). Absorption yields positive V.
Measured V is 2.6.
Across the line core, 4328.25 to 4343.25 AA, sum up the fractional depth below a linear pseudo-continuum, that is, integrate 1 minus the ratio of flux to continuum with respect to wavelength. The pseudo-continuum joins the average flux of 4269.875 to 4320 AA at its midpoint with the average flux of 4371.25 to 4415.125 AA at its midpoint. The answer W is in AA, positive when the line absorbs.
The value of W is -0.7 AA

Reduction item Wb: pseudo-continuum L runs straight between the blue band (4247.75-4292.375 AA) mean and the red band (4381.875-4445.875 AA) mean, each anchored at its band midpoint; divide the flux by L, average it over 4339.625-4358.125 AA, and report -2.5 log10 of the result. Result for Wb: 0.02 mag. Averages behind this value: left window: 53.9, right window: 65.2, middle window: 59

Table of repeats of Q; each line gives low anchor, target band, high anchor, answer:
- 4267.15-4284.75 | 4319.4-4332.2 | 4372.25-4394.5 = -0.2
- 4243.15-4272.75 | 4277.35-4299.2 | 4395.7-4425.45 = 1.9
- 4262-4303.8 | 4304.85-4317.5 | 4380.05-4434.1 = 0.6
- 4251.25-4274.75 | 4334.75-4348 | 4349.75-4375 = 0.9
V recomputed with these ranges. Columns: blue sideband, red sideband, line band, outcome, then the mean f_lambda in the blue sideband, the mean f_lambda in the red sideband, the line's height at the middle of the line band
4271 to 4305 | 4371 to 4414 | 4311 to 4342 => -1.9 AA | 50.6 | 61.9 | 54.8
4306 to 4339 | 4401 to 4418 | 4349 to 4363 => -0.6 AA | 56.1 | 64.1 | 59.2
